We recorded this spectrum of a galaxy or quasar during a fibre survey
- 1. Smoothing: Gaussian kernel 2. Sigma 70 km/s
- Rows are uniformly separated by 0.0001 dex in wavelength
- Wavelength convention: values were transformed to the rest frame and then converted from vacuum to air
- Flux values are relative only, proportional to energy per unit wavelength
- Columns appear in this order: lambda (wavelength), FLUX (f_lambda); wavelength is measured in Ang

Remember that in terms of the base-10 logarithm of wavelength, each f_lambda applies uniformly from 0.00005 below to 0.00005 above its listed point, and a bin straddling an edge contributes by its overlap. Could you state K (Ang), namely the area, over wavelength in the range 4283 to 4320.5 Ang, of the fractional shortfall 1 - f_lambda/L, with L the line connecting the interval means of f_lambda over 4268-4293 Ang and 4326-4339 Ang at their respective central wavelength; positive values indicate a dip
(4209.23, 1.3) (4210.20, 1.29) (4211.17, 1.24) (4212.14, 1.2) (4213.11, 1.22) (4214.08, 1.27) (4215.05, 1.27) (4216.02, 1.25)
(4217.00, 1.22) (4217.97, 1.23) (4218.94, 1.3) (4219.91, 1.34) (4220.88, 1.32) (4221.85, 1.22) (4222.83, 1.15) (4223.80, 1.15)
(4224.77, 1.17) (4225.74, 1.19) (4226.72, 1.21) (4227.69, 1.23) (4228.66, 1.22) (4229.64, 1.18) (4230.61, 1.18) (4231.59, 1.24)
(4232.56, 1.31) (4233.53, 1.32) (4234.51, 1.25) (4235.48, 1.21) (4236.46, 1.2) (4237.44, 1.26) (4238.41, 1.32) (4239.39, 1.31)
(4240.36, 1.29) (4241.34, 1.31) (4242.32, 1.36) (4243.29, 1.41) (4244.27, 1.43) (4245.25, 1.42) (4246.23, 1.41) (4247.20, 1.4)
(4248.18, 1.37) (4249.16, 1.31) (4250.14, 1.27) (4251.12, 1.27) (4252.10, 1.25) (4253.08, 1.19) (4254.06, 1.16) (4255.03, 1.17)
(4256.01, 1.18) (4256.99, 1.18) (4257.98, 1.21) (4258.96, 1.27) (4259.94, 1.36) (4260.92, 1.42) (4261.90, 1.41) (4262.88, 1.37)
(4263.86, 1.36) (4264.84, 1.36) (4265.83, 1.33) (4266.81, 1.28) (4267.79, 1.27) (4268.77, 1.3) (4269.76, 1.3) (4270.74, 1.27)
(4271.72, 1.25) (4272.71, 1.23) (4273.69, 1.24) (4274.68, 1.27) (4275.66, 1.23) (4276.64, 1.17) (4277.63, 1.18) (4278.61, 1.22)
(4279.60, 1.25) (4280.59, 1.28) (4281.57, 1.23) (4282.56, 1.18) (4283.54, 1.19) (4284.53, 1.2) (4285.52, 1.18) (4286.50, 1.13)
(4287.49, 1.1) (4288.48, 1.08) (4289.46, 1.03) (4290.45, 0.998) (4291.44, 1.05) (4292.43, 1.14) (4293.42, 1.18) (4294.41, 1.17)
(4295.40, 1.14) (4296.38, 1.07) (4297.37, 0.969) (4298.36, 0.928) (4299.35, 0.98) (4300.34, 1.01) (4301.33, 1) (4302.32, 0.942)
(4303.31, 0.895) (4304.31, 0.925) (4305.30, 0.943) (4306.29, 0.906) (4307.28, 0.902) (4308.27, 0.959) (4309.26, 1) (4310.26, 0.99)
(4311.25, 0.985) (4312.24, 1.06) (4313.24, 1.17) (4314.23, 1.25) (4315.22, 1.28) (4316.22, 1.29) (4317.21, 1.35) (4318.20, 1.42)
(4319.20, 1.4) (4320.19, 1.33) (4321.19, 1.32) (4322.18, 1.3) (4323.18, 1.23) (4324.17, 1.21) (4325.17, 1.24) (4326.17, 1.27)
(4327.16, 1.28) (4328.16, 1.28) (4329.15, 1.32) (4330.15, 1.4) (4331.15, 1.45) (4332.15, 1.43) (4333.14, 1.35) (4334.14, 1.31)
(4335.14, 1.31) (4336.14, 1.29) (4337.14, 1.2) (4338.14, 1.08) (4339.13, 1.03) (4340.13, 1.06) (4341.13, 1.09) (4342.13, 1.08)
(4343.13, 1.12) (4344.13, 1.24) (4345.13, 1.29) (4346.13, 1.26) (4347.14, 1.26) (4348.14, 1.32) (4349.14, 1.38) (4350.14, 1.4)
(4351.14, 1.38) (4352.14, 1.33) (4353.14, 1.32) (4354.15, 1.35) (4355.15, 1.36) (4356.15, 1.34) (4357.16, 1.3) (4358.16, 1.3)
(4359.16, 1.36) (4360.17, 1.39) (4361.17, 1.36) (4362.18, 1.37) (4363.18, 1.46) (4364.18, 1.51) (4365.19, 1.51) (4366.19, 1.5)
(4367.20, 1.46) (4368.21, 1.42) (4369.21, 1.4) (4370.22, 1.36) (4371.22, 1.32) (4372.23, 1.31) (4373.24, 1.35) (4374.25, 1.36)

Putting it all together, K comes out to 4.3 Ang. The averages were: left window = 1.19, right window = 1.3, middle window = 1.09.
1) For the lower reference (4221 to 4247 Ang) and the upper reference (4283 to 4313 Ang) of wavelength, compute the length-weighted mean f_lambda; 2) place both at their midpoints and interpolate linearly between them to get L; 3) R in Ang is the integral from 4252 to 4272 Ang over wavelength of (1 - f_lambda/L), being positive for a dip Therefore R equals -1.97 Ang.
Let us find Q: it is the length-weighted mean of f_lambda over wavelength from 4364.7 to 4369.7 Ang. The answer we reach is 1.46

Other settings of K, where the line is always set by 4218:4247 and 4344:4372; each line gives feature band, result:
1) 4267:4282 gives 0.7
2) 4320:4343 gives 1.6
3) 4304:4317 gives 2.7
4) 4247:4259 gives 0.4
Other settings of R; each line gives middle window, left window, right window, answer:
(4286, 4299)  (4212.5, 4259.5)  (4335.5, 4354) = 1.8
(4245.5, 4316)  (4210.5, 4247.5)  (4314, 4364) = 6.0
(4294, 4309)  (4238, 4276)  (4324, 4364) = 3.6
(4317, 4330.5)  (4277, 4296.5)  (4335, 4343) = -2.0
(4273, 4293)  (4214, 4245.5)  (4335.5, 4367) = 1.7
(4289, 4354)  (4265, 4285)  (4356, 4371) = 7.4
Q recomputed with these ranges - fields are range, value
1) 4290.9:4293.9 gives 1.12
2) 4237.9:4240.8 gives 1.31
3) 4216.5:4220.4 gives 1.27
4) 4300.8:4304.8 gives 0.939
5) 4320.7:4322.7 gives 1.31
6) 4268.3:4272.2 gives 1.28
